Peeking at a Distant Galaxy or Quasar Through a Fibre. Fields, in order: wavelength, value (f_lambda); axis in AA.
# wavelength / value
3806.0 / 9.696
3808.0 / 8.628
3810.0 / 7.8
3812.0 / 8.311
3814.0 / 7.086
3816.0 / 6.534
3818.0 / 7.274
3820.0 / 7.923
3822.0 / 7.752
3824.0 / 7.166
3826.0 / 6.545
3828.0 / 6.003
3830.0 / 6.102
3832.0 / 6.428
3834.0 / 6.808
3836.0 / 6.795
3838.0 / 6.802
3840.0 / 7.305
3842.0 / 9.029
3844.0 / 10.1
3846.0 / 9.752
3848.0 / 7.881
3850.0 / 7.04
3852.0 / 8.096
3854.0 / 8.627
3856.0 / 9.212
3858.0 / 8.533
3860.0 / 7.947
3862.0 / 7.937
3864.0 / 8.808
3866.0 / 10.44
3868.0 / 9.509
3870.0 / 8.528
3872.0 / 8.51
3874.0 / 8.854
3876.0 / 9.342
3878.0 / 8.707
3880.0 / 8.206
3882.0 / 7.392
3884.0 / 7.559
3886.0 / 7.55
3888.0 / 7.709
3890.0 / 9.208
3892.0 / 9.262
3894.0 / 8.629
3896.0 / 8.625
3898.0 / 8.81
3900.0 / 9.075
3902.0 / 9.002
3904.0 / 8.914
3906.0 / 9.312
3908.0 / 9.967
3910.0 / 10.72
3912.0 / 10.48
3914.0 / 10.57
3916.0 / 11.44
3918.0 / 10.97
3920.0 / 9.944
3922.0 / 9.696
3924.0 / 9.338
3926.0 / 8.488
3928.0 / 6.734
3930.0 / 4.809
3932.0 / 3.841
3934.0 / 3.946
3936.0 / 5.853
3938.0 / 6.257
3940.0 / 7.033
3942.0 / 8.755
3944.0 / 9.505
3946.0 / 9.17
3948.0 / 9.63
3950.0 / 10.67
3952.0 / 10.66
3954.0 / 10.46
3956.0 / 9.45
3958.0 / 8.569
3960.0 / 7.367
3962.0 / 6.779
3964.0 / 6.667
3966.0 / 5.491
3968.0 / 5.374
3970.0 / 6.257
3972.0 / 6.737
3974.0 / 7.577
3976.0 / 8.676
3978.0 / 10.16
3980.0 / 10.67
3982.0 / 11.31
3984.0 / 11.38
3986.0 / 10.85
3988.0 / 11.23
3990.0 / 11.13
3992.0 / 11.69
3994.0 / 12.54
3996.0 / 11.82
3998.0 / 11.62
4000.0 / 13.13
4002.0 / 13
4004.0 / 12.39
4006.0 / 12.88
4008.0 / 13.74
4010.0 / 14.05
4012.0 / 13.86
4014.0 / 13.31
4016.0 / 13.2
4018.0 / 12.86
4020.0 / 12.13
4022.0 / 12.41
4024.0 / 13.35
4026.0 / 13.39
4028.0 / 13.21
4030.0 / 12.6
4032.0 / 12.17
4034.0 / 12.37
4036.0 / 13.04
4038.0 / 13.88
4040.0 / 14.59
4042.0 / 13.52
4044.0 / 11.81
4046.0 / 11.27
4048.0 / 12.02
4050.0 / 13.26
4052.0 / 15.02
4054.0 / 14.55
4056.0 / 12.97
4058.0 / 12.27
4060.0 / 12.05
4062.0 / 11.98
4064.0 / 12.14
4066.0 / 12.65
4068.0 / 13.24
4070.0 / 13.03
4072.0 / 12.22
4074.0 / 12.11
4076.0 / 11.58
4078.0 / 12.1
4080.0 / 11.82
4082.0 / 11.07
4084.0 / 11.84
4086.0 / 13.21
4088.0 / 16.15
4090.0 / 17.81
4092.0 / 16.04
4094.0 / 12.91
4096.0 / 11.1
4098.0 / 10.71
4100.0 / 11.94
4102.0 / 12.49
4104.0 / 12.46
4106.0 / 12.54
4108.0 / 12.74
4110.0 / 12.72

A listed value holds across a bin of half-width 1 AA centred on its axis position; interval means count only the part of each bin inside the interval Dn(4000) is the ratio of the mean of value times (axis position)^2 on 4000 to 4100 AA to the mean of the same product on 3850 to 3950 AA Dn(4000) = 1.63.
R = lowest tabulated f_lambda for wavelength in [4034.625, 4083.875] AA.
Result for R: 11.07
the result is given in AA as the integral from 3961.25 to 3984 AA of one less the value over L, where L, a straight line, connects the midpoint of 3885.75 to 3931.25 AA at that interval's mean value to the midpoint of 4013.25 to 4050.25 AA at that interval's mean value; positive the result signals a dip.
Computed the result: 6.4 AA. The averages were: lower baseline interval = 9.09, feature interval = 7.96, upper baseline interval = 12.9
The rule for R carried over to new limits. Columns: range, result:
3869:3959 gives 3.841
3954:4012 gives 5.374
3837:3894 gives 6.802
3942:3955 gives 8.755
